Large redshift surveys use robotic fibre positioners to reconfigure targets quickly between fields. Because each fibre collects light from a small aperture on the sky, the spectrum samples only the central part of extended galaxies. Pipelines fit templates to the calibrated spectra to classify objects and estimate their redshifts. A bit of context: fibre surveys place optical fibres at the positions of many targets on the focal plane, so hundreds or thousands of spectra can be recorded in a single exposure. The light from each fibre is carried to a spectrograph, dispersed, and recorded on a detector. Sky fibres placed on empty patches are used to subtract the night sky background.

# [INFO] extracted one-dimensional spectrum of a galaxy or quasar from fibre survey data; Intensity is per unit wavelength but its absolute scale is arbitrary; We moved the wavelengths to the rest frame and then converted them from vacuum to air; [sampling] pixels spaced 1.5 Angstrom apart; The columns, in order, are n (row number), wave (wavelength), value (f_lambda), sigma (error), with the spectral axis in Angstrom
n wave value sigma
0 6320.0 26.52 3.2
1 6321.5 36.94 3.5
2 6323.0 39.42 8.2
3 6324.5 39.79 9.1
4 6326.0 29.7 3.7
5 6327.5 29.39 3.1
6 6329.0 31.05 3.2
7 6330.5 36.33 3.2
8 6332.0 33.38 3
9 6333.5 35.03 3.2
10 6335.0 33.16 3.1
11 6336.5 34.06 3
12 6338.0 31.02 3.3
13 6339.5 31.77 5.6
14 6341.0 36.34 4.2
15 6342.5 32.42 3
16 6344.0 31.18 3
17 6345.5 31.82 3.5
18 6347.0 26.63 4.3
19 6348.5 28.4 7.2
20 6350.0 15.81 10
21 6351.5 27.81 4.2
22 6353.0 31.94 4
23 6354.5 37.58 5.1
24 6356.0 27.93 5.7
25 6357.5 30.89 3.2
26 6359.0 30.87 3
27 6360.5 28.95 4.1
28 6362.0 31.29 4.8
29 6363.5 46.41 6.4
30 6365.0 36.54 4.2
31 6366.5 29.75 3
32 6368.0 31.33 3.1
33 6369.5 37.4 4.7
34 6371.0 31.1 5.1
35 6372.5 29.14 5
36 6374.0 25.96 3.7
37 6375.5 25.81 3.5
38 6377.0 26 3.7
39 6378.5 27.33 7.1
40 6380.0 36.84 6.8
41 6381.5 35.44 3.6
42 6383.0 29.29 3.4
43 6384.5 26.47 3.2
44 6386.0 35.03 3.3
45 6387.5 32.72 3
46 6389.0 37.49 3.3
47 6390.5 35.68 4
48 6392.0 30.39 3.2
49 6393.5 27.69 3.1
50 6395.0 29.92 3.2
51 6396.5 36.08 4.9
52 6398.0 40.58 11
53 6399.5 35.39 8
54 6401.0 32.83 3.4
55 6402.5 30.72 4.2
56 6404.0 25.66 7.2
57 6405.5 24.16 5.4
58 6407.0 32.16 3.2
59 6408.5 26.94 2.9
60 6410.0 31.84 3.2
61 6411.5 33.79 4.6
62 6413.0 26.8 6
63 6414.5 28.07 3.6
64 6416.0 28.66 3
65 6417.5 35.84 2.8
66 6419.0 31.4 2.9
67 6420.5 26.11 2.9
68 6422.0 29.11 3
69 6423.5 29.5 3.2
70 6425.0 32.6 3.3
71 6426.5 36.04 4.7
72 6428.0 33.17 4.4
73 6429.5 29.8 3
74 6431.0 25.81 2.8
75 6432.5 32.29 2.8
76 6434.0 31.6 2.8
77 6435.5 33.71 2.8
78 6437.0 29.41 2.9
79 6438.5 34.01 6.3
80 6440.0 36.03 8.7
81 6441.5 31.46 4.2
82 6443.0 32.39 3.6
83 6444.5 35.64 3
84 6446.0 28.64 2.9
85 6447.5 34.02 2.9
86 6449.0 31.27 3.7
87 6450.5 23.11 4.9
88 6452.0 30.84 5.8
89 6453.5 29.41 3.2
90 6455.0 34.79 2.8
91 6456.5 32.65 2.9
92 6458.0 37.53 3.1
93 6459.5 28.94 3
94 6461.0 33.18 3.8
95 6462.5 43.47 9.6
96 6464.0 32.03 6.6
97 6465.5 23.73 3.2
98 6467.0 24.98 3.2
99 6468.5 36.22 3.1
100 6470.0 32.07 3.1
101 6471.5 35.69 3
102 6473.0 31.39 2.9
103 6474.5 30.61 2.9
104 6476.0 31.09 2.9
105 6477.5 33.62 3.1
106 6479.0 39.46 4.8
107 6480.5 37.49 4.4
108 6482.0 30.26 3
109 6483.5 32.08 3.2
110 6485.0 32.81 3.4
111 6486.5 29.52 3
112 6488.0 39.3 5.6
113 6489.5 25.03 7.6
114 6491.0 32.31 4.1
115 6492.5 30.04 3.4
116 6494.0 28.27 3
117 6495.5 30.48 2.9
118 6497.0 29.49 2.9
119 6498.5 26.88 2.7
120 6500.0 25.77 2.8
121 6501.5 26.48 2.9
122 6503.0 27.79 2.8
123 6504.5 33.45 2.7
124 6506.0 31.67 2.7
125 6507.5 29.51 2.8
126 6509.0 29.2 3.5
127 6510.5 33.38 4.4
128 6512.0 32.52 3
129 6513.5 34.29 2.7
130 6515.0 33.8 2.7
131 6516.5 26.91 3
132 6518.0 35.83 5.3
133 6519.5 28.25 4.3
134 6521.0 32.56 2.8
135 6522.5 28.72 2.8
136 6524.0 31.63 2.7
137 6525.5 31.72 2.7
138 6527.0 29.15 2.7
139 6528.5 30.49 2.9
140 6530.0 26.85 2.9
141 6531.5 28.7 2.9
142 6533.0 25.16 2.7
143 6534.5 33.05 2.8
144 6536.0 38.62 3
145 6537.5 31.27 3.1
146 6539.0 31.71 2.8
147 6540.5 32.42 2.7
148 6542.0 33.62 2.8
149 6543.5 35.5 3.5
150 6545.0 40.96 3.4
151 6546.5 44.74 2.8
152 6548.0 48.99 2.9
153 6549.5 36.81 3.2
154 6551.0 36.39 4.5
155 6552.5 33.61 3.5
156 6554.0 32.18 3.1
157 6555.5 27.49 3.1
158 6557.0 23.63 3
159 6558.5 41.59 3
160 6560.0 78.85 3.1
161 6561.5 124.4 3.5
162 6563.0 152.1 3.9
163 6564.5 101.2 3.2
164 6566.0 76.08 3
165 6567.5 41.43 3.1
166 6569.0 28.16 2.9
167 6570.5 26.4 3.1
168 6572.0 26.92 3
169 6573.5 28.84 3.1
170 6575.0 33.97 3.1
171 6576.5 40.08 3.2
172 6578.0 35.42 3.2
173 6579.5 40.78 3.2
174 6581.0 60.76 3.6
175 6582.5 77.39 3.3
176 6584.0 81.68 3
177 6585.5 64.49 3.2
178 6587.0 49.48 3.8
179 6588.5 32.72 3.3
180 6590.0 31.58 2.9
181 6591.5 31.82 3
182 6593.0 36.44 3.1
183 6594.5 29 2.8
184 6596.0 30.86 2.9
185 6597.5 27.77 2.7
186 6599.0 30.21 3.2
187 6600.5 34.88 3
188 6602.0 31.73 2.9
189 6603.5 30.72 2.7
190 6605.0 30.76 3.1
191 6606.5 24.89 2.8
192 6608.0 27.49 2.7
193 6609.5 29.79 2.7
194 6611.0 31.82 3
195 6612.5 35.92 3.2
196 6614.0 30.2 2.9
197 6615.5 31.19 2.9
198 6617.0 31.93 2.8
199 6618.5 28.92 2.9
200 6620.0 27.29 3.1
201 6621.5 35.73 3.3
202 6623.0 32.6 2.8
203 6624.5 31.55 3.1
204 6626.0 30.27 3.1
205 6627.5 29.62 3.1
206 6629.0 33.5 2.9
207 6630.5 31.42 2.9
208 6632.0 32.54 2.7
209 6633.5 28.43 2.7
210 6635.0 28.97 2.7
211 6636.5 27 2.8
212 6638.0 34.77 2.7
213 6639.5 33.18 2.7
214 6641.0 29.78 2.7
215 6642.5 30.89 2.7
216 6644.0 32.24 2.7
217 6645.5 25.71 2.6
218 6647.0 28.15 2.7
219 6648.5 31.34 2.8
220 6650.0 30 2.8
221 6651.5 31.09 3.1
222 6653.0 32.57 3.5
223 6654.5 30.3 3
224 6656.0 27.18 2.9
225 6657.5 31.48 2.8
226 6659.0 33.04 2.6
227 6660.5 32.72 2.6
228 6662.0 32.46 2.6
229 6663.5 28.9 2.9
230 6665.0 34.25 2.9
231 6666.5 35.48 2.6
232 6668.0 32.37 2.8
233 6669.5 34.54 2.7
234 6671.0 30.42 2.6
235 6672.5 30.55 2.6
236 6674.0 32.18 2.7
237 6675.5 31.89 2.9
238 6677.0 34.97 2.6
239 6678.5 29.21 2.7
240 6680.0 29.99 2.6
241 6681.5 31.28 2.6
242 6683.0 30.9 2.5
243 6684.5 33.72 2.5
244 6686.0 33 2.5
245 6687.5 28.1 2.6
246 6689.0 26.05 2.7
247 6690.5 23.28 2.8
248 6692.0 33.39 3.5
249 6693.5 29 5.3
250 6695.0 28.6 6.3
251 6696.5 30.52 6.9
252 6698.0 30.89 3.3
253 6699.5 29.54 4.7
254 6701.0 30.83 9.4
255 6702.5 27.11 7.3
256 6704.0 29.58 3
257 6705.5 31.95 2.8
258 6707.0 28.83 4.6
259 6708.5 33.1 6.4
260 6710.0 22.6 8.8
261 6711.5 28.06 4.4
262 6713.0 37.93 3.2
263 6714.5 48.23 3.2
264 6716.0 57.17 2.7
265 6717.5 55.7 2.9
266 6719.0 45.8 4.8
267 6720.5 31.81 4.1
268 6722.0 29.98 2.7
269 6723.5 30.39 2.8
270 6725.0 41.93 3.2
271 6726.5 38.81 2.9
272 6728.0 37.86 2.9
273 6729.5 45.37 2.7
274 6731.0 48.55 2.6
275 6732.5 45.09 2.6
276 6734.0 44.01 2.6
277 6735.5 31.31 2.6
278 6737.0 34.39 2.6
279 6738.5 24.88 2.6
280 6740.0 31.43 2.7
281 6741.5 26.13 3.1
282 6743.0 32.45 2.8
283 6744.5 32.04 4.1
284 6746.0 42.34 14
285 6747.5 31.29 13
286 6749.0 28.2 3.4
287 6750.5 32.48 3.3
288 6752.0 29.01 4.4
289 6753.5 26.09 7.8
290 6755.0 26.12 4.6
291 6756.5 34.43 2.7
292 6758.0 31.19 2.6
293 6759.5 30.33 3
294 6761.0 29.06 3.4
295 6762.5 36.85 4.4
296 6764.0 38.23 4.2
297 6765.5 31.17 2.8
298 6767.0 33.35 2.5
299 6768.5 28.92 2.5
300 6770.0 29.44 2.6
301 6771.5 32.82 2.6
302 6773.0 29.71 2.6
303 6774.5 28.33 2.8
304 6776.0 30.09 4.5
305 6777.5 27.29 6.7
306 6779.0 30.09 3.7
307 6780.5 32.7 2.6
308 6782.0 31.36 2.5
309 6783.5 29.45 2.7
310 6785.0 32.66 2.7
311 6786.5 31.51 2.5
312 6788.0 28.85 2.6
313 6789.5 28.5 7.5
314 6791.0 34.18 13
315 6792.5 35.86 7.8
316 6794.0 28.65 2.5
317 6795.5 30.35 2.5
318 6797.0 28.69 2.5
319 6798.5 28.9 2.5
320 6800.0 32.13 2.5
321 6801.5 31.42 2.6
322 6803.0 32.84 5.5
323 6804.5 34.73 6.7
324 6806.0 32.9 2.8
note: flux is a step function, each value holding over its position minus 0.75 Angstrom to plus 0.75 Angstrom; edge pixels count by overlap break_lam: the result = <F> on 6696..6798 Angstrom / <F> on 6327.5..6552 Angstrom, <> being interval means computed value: 1.05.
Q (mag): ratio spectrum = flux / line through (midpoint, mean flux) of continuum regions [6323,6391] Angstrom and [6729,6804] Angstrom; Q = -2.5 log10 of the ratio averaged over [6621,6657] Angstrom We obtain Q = 0.05 mag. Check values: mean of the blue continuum 31.9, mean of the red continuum 32.2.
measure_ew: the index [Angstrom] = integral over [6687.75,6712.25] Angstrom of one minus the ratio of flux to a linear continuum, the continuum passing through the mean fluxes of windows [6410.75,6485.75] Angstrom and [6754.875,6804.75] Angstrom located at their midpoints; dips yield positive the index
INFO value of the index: 1.9 Angstrom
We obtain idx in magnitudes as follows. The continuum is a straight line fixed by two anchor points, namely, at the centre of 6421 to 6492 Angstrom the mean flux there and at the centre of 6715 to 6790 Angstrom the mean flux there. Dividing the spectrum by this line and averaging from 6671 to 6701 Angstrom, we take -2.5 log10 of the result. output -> 0.11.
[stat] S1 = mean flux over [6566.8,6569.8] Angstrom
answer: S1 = 34.5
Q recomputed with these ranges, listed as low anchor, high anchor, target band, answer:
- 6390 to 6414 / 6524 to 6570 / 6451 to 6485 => 0.15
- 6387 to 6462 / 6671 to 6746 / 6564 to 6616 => -0.21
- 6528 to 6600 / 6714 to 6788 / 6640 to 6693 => 0.25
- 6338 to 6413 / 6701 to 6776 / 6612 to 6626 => 0.06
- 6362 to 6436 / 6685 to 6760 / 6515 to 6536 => 0.07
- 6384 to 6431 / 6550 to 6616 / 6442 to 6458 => 0.10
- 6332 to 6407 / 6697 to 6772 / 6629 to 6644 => 0.09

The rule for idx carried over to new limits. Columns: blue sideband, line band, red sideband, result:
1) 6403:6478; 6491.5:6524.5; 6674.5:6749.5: 0.06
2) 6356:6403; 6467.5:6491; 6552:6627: 0.13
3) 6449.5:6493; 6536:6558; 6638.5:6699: -0.11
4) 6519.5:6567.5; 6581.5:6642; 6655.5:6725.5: 0.13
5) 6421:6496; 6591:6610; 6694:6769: 0.09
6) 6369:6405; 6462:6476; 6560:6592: 0.31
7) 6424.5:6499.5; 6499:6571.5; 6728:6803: -0.24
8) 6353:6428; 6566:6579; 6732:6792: -0.12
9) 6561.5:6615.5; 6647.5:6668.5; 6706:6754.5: 0.26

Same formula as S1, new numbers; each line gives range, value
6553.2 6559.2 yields 31.2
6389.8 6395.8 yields 30.9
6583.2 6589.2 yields 57.5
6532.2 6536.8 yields 32.2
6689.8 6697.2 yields 29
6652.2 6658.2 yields 30.4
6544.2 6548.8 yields 44.7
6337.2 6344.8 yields 32.6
